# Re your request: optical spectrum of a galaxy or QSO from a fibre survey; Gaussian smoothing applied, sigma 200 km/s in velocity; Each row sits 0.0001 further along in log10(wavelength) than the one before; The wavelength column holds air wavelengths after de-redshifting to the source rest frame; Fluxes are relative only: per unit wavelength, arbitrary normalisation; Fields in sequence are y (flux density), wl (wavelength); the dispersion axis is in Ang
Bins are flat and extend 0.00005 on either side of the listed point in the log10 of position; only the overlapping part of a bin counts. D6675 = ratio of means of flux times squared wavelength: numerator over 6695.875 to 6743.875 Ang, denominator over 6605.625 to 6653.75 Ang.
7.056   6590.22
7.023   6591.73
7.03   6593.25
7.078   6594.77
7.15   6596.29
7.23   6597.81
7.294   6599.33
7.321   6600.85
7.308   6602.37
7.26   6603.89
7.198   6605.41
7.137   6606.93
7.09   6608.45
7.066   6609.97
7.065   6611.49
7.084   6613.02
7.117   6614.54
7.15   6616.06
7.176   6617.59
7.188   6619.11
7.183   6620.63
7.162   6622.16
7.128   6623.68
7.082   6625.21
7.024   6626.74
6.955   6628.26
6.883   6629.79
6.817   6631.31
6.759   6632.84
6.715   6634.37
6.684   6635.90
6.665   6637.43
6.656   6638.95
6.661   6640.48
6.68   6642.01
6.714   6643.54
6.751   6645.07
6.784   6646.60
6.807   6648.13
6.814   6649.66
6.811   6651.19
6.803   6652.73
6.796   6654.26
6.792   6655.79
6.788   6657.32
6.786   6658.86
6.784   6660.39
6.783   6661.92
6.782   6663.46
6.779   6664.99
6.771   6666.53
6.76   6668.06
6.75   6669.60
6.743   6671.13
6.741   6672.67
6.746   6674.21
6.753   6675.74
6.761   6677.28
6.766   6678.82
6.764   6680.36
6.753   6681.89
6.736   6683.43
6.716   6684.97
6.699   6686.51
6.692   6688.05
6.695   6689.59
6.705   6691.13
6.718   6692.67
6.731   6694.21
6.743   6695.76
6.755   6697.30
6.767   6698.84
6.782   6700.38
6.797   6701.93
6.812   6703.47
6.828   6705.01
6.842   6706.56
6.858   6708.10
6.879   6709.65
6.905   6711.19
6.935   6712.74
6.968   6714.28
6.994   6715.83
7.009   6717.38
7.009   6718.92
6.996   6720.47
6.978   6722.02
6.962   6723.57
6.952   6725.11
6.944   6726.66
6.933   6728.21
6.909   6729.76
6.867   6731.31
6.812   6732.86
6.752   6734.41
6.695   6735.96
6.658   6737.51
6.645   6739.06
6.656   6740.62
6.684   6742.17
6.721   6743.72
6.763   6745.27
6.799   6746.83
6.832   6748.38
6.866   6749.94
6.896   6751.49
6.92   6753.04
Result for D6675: 1.02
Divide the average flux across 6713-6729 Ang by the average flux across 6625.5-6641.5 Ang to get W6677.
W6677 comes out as 1.03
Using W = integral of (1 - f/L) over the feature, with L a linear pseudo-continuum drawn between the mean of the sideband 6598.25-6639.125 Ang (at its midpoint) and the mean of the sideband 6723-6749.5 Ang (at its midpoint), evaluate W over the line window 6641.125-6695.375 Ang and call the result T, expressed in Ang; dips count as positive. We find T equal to 1.48 Ang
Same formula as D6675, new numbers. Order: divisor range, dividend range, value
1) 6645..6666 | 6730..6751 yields 1.02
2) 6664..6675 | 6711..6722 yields 1.05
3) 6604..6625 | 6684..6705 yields 0.97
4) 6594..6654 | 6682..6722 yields 1.00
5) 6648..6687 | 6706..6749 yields 1.03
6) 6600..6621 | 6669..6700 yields 0.96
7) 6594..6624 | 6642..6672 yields 0.96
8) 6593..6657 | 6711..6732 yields 1.03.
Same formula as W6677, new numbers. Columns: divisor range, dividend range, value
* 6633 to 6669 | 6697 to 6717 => 1.02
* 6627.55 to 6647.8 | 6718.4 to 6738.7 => 1.02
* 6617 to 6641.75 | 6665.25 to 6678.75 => 0.98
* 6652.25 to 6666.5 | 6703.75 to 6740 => 1.01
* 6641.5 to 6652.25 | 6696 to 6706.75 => 1.00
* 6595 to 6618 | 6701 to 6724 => 0.96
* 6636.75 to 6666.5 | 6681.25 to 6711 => 1.00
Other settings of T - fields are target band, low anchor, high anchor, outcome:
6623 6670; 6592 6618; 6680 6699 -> 1.00 Ang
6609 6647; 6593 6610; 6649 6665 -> 0.40 Ang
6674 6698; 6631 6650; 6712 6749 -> 0.21 Ang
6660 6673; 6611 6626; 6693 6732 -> 0.44 Ang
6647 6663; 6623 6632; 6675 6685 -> 0.15 Ang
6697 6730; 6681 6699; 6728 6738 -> -0.66 Ang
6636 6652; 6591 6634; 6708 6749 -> 0.69 Ang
